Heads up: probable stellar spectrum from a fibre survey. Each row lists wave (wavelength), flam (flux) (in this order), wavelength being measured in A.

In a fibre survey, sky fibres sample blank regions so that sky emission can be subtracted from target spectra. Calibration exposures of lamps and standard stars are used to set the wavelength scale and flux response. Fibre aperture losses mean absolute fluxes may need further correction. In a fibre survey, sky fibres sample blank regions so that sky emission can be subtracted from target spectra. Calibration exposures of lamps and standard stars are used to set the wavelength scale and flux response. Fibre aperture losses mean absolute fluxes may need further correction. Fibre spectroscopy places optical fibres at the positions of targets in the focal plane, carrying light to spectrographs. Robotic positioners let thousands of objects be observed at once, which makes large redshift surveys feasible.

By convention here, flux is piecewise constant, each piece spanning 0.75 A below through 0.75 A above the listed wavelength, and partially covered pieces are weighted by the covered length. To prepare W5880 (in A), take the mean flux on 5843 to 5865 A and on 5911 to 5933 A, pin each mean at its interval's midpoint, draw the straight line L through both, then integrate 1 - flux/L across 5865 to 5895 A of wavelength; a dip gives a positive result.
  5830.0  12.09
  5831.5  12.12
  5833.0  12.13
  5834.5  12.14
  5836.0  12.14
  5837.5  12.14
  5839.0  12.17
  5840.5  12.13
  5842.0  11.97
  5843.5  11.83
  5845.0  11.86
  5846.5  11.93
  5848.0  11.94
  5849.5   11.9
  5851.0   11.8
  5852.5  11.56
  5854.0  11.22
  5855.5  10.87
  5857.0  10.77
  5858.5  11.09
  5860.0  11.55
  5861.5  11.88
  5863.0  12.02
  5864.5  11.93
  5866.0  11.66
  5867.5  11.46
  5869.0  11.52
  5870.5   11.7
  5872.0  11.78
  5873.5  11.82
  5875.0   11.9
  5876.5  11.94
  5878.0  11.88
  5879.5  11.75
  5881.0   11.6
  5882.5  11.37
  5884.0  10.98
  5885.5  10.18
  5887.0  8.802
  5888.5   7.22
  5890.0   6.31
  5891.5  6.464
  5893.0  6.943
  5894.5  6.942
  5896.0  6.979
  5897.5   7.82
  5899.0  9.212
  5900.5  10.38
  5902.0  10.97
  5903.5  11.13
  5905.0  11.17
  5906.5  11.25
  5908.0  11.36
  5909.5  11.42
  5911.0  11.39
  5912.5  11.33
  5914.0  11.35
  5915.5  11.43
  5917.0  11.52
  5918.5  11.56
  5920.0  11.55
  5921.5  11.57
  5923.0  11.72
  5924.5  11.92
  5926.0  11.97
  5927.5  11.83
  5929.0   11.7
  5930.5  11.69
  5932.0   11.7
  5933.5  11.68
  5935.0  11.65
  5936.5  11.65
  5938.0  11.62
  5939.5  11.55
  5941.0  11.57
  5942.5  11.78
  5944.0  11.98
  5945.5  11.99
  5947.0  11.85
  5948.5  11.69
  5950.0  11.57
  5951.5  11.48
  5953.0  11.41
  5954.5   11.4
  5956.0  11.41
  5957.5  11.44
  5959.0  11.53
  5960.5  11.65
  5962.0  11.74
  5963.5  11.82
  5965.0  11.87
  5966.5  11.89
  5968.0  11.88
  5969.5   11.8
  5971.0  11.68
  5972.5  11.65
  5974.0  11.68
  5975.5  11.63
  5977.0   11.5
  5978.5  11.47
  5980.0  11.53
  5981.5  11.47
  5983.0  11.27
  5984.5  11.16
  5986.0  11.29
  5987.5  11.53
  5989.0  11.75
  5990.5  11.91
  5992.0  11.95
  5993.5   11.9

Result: 3.5 A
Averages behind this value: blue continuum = 11.6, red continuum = 11.6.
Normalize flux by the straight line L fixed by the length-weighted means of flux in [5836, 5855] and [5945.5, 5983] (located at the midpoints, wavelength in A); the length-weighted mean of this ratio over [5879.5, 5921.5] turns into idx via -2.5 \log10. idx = 0.17 mag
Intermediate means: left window 11.9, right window 11.6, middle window 10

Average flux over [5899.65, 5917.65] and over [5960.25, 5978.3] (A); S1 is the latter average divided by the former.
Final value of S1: 1.05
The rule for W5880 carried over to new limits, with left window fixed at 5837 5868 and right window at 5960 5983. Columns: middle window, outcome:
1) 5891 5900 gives 3.2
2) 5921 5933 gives -0.1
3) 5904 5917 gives 0.4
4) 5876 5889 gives 1.1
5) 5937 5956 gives 0.0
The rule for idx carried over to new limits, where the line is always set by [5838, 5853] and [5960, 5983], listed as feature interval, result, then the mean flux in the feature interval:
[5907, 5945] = 0.013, 11.6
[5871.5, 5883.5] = 0.011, 11.7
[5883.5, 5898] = 0.451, 7.81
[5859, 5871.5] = 0.016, 11.7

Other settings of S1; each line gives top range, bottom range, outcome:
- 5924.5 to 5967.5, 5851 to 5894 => 1.09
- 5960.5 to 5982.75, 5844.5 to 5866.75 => 1.01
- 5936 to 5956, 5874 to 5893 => 1.17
